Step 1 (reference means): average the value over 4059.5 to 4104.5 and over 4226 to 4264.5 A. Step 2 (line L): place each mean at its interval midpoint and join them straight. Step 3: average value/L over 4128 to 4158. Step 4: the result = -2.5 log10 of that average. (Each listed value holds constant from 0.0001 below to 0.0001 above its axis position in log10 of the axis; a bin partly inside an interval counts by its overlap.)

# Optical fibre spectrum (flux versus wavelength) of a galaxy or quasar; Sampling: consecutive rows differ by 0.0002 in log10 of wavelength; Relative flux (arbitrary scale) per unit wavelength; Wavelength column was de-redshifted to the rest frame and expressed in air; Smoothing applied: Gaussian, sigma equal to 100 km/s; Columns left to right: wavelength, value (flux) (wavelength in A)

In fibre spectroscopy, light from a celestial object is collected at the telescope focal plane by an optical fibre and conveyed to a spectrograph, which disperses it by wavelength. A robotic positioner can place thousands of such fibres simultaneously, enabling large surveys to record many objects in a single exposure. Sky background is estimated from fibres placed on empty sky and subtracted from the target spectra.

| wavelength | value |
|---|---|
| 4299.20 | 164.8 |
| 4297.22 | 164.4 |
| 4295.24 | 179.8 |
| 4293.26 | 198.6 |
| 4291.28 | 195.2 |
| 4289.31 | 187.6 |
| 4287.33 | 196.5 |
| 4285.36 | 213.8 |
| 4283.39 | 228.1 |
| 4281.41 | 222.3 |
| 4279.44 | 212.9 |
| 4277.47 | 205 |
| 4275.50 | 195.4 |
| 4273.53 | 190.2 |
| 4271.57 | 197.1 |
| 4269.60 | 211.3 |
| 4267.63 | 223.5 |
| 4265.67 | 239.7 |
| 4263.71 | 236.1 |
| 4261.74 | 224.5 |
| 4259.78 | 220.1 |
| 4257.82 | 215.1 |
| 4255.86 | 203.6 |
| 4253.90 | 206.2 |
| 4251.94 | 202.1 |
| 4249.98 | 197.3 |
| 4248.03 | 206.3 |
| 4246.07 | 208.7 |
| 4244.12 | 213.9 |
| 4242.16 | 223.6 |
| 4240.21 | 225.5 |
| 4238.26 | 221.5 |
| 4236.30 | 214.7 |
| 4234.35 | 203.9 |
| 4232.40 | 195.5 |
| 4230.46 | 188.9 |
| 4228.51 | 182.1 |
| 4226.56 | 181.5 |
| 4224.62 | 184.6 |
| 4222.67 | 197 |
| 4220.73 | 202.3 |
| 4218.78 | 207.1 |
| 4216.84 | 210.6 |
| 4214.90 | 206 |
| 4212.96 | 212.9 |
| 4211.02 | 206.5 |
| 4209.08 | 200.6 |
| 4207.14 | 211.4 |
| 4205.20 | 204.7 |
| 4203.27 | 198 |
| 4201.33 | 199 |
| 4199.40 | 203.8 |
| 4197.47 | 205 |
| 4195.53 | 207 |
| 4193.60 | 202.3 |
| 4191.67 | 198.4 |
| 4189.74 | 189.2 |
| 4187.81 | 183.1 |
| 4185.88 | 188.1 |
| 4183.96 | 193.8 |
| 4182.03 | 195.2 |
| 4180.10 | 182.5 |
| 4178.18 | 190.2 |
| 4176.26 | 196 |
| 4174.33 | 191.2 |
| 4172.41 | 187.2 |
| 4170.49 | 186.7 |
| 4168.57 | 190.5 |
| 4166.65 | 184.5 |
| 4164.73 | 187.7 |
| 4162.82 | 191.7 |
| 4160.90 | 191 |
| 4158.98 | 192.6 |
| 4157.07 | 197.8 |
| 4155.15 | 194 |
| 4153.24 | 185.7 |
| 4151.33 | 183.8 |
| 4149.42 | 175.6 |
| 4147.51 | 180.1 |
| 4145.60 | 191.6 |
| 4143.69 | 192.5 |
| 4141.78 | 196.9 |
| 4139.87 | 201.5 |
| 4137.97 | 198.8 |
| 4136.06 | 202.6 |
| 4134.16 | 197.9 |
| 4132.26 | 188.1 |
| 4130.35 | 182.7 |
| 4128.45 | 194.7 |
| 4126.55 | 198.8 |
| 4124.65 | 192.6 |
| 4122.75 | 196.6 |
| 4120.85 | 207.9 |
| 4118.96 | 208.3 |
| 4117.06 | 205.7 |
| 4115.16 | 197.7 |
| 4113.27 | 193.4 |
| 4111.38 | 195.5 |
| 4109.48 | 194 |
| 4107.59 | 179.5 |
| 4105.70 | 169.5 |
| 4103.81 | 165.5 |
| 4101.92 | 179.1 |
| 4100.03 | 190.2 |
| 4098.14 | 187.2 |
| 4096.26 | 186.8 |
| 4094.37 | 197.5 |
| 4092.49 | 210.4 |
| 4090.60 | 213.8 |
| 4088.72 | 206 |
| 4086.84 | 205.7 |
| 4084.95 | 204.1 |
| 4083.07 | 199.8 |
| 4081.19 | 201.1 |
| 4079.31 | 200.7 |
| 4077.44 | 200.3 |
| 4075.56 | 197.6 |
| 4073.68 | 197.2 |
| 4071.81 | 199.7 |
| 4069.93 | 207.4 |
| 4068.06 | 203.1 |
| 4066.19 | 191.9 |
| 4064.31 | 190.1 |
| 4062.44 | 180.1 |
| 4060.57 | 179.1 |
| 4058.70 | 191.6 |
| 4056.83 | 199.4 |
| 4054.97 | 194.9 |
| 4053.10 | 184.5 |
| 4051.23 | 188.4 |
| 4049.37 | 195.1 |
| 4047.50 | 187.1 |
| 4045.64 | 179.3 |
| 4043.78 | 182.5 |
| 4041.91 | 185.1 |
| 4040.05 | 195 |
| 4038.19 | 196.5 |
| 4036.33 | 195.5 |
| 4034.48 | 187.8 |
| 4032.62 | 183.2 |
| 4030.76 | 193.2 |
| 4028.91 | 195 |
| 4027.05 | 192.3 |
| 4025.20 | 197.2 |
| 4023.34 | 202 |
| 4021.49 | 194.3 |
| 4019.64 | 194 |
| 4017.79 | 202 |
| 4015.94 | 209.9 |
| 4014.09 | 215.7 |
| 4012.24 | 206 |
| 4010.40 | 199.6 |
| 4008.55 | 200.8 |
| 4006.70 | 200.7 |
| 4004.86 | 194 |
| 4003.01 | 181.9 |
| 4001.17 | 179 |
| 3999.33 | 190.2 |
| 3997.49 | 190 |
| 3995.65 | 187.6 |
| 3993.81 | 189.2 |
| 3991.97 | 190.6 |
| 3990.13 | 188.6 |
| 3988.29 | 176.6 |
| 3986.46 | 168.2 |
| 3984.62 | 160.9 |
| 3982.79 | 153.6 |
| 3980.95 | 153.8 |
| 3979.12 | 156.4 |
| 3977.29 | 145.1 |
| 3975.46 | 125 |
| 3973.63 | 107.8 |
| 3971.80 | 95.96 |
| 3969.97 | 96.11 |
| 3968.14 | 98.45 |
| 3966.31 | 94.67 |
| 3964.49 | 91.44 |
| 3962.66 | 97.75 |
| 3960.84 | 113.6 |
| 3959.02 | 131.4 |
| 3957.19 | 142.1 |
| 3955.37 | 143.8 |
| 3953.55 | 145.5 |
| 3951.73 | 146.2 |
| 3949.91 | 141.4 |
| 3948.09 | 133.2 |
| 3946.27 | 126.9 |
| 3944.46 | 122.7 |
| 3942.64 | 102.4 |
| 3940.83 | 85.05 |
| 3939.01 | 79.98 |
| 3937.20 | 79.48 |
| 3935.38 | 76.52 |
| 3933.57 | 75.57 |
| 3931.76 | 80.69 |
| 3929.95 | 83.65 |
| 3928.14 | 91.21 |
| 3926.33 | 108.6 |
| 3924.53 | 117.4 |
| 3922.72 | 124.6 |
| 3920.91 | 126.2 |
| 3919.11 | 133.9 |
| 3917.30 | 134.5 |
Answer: 0.05 mag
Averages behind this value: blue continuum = 196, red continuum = 209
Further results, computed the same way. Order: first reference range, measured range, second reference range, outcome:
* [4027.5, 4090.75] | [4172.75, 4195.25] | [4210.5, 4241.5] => 0.05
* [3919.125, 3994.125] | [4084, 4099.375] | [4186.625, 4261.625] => -0.22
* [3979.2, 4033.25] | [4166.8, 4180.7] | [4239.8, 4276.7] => 0.08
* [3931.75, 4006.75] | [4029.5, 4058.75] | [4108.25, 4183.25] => -0.18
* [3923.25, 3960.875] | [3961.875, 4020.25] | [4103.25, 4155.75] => -0.22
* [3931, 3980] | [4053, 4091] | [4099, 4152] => -0.19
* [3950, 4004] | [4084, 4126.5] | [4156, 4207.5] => -0.11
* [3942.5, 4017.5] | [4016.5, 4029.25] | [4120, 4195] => -0.20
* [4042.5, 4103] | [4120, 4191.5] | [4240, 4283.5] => 0.06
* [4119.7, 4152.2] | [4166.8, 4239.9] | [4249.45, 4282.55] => 0.03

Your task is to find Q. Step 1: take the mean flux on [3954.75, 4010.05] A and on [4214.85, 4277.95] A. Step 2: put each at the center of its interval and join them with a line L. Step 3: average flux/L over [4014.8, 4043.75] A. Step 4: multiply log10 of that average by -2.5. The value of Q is -0.20 mag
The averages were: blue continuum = 152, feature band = 195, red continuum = 207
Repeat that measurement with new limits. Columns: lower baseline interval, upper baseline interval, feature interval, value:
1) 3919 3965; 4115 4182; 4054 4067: -0.20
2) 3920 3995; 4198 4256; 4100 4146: -0.12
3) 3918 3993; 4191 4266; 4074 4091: -0.25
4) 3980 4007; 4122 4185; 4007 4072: -0.06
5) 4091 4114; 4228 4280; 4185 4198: 0.03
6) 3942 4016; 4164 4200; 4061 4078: -0.15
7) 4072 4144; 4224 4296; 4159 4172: 0.06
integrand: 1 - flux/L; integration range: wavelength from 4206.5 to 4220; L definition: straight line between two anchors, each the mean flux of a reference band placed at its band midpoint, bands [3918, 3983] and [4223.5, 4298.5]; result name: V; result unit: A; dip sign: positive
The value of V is -1.1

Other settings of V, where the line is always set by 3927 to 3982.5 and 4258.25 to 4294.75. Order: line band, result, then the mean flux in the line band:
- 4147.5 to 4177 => -2.17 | 189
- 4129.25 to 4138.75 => -1.52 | 194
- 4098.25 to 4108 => -1.22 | 177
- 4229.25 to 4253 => -1.00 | 208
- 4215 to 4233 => -0.04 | 195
